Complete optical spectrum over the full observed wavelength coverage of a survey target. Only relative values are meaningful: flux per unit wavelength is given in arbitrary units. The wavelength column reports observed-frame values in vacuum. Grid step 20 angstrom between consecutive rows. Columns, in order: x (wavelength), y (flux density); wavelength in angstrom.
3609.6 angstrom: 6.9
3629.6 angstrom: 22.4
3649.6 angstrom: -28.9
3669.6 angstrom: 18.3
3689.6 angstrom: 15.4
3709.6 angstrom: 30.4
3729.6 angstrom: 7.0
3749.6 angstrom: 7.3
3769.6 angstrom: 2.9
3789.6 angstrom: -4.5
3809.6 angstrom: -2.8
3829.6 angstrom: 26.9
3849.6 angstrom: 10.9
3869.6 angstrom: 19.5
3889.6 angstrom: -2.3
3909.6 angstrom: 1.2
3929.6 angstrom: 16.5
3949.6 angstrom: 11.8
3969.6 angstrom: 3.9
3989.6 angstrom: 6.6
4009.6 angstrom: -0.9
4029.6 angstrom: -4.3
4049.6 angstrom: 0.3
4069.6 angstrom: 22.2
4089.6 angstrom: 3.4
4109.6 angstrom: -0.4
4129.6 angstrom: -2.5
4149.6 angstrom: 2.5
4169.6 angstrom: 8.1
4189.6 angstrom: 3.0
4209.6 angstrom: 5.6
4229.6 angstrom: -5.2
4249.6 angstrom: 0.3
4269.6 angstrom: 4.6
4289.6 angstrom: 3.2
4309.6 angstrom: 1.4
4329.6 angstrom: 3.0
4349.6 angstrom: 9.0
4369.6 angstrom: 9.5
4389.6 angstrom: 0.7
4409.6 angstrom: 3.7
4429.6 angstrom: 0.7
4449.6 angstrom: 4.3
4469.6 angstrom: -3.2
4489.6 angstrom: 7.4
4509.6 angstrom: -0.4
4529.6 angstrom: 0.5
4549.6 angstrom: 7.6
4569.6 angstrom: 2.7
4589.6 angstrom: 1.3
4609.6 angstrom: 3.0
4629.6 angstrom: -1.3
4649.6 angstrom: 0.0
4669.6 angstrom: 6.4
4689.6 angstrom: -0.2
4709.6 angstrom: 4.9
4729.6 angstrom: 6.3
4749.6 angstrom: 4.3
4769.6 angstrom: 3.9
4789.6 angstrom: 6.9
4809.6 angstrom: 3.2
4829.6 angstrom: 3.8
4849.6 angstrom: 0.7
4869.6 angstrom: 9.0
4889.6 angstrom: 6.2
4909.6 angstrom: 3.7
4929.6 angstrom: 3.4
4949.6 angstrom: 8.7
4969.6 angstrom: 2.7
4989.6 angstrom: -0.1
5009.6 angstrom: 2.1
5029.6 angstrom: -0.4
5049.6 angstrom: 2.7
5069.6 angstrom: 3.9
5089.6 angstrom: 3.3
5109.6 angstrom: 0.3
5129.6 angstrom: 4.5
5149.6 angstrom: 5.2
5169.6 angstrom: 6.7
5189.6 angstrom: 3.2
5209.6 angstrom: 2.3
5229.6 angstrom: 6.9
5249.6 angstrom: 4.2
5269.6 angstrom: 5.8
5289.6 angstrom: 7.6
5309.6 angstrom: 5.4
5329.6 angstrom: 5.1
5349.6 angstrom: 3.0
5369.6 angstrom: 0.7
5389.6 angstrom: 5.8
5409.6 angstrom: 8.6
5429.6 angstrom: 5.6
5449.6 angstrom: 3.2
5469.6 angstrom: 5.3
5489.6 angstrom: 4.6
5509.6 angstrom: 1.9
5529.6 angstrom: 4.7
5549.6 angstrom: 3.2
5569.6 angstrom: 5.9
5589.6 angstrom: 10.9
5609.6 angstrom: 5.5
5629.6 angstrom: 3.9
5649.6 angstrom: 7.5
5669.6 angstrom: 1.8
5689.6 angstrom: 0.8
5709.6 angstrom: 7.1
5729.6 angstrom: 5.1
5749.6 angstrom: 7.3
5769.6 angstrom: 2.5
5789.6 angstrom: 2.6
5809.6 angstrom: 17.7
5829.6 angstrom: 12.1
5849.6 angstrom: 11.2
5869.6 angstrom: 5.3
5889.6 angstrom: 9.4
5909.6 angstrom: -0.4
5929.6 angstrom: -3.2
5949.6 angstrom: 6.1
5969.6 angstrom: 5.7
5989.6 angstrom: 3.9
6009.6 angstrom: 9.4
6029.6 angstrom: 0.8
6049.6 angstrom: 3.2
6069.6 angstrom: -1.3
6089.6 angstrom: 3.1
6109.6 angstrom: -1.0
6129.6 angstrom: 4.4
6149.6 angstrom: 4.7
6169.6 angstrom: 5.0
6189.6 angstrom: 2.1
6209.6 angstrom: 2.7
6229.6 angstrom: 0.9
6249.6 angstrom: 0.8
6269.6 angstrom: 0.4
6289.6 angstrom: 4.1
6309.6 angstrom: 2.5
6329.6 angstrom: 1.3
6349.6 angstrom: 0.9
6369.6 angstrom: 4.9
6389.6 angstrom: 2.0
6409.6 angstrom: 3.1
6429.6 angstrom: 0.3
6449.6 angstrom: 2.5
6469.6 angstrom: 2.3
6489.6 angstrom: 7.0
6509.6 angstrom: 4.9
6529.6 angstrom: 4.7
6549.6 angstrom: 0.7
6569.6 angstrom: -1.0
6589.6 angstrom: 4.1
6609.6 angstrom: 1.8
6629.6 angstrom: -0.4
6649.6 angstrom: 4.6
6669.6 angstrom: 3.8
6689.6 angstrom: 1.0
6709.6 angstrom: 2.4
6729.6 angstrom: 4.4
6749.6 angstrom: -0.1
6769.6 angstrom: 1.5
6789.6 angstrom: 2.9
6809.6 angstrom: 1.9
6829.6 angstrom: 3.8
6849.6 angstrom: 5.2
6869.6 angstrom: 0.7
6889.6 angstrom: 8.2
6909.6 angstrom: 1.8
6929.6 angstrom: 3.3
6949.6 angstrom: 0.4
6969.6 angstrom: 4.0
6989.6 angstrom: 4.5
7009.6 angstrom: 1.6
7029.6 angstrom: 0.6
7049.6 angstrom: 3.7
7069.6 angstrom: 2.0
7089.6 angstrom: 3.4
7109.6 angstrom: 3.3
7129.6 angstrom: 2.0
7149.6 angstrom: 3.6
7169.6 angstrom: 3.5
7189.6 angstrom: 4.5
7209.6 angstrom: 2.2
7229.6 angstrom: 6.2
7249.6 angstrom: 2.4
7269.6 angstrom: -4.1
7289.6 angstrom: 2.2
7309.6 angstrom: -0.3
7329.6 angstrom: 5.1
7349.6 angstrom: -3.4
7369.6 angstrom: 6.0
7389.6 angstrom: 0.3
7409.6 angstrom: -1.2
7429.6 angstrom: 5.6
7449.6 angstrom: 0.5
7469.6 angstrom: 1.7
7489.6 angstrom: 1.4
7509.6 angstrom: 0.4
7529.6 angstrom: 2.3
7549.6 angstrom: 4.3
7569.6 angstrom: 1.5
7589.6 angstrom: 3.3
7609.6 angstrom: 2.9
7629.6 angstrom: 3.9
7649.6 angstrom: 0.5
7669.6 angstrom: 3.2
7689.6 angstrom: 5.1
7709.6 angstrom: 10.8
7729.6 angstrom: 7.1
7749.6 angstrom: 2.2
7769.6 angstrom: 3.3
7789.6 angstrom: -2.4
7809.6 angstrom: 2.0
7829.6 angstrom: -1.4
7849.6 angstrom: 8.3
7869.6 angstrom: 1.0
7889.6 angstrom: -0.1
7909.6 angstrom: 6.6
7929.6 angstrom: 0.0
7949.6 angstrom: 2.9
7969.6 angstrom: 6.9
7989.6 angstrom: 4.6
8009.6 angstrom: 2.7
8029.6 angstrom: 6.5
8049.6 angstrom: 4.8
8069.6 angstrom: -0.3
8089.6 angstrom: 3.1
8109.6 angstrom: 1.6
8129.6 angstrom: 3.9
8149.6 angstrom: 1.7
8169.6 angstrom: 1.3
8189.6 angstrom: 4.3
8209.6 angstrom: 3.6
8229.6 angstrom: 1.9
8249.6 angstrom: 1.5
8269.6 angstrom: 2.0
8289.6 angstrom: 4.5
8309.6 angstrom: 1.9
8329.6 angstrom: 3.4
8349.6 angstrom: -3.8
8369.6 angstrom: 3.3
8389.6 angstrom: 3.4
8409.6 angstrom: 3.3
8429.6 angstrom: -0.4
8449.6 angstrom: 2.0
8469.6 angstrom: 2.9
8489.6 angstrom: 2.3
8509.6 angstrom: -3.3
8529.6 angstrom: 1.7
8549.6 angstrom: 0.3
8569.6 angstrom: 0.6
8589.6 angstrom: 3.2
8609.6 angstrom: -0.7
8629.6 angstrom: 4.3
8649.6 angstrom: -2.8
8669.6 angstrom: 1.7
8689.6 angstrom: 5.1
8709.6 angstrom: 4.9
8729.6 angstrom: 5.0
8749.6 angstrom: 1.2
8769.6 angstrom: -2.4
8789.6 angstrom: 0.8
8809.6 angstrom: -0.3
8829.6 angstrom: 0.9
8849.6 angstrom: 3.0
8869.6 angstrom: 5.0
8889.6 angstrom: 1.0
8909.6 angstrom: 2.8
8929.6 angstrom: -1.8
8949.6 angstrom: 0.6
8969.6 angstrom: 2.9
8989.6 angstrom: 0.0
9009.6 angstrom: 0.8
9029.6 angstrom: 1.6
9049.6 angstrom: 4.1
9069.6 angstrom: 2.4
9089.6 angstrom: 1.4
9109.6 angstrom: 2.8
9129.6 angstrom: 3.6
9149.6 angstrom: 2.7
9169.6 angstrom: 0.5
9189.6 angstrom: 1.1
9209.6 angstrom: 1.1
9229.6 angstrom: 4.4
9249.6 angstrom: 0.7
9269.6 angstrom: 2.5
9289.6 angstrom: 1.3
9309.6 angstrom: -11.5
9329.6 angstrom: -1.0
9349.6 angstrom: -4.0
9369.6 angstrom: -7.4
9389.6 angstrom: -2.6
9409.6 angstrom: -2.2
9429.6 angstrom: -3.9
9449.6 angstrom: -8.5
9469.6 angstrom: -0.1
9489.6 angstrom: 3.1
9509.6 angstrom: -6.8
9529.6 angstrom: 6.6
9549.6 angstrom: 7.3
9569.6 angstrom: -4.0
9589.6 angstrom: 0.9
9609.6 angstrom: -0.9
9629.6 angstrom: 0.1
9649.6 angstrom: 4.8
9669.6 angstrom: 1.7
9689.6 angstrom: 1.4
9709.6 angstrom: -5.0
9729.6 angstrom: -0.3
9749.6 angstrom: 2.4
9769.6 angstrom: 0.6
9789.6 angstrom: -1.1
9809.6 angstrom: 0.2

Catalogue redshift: 0.741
